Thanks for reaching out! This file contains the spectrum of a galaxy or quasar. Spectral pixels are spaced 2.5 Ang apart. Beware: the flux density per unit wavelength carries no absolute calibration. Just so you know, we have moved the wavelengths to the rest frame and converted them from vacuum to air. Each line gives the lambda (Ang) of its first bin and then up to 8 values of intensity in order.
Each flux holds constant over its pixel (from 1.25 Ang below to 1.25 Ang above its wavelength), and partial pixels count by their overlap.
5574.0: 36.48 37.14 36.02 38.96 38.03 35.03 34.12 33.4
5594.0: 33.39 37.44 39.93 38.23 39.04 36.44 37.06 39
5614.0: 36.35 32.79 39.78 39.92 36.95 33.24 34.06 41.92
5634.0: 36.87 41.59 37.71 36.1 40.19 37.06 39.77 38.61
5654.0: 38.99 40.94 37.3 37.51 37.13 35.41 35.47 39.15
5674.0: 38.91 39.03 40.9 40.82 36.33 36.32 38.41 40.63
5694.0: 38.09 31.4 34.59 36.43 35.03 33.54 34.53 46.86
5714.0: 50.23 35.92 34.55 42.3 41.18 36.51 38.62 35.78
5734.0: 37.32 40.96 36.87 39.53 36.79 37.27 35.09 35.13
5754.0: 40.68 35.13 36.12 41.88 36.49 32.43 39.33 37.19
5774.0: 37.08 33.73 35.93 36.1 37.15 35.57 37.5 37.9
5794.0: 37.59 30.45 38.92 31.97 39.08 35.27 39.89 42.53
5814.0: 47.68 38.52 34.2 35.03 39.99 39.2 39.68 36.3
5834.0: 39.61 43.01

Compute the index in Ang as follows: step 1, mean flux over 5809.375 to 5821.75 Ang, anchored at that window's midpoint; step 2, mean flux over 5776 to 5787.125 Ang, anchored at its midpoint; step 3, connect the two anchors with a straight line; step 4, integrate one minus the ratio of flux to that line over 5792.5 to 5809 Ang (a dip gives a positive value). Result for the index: 1.0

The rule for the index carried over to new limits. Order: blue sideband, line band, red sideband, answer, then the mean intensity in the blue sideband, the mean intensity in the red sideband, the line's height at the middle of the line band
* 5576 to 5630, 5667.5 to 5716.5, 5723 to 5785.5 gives -1.6 Ang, 36.7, 37.2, 37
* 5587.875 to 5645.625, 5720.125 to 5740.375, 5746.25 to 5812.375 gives -1.0 Ang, 37.2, 36.8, 36.9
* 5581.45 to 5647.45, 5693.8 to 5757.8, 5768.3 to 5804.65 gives -1.9 Ang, 37.2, 36.3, 36.6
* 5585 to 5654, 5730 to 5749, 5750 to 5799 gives -0.5 Ang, 37.3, 36.5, 36.7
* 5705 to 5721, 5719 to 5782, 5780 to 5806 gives 0.8 Ang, 39.3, 36.2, 37.9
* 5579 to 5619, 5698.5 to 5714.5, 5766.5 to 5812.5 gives -0.7 Ang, 36.7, 36.7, 36.7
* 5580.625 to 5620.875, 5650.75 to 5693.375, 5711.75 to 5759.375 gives -0.7 Ang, 36.8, 38.4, 37.7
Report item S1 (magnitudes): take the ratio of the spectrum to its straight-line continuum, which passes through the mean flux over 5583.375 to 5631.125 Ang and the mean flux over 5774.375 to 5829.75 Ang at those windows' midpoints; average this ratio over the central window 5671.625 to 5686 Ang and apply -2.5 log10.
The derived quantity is -0.06 mag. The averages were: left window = 36.6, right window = 37.4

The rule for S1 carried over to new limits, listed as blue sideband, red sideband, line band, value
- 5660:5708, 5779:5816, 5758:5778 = 0.02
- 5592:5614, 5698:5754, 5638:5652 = -0.02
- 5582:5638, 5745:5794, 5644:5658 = -0.06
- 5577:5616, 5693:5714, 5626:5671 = -0.03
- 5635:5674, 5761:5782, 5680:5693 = -0.02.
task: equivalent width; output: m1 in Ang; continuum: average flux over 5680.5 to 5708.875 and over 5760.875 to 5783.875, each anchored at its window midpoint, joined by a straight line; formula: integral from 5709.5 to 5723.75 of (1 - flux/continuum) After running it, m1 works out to -2.0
